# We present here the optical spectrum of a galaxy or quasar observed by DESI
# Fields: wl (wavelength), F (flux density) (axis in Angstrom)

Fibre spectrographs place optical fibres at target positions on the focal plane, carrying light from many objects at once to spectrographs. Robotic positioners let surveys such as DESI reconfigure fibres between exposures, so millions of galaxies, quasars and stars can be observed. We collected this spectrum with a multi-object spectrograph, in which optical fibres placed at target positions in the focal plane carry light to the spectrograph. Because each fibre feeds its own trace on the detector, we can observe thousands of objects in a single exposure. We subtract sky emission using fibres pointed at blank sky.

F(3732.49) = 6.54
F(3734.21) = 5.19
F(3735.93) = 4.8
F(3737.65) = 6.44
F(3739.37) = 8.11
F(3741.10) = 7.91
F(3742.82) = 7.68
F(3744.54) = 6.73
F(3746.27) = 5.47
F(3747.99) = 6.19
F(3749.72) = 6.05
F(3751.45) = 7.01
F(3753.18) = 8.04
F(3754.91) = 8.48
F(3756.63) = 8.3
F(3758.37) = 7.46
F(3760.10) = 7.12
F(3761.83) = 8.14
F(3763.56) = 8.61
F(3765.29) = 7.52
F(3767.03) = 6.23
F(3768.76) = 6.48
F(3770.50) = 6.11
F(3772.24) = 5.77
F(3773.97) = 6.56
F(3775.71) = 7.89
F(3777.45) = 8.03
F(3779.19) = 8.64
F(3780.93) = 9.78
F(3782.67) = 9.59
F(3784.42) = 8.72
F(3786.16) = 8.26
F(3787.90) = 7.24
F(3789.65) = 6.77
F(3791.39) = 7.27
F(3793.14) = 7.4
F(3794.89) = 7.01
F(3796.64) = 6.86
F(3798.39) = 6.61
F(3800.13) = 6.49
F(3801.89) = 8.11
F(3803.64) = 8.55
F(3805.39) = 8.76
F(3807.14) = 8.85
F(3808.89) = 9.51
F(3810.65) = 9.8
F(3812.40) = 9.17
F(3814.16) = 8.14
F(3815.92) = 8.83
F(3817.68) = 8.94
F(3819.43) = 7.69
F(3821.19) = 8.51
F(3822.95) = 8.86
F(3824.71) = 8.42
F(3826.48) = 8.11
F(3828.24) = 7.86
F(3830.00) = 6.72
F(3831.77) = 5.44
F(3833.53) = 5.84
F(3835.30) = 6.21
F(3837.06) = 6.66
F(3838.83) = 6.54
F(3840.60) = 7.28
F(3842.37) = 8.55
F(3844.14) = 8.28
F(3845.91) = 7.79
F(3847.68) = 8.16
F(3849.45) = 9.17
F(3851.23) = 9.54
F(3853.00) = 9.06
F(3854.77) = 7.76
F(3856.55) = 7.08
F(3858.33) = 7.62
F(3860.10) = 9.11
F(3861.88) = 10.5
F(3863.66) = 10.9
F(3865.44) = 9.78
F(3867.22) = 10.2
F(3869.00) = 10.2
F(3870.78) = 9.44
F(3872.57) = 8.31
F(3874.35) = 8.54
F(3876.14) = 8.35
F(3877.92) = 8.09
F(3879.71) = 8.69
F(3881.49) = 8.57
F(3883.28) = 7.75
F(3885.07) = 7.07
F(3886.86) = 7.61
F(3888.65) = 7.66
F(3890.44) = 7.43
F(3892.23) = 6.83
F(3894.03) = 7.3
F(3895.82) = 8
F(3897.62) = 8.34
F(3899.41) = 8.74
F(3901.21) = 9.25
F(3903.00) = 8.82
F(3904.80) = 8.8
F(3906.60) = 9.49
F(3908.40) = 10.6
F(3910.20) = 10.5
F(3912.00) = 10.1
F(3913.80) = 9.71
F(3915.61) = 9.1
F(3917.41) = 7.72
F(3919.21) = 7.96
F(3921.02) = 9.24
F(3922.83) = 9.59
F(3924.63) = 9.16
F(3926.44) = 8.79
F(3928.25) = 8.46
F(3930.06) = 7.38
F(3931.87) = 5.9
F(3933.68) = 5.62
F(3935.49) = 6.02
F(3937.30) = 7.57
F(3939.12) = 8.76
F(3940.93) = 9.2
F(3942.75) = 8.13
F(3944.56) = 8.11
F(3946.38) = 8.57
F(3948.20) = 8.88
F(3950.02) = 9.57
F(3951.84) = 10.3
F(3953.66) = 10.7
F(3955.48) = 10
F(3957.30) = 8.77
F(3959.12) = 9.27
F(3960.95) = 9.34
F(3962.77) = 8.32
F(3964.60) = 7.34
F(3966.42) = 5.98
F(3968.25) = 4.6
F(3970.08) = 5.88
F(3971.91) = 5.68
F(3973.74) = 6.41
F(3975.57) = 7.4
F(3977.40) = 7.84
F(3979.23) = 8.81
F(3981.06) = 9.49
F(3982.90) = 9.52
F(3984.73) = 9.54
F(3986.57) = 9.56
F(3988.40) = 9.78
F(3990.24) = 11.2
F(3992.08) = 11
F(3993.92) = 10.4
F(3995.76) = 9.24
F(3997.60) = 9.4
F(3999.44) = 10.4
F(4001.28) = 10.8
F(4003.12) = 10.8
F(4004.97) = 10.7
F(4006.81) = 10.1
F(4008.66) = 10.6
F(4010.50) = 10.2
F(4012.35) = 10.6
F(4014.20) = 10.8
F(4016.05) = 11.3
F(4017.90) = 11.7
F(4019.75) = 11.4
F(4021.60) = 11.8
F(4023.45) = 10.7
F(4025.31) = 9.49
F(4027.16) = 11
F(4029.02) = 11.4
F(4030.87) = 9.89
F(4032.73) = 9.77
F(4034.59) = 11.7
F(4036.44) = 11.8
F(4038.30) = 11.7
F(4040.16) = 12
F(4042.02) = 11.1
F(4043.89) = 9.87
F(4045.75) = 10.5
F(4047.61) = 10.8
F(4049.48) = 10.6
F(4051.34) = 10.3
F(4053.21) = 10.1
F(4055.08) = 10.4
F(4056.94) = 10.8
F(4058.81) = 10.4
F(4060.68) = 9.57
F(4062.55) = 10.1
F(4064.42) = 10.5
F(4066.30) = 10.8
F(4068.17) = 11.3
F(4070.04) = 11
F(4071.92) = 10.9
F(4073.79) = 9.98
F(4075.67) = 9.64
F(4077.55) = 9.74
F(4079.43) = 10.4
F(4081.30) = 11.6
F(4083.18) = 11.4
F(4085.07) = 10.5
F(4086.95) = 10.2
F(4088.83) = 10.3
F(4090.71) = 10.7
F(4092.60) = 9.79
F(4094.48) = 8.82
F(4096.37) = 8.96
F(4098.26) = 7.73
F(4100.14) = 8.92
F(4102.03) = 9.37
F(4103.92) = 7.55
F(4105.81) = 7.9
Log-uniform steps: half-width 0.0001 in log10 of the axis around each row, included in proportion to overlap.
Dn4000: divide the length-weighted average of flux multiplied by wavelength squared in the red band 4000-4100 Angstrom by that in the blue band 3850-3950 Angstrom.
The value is 1.3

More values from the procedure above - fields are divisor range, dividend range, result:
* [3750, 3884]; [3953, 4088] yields 1.38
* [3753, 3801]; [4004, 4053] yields 1.63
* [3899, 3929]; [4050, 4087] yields 1.23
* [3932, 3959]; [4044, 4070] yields 1.30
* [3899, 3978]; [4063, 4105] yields 1.29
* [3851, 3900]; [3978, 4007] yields 1.25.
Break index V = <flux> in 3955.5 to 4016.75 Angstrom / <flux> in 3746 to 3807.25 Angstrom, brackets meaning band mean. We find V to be 1.22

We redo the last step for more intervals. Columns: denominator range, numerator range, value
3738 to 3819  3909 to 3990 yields 1.09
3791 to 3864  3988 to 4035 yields 1.32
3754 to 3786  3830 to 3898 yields 1.05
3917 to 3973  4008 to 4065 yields 1.33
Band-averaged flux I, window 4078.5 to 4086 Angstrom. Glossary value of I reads 11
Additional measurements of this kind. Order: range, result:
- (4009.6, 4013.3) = 10.4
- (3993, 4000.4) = 9.87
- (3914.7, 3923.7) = 8.71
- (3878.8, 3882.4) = 8.63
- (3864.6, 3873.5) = 9.58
